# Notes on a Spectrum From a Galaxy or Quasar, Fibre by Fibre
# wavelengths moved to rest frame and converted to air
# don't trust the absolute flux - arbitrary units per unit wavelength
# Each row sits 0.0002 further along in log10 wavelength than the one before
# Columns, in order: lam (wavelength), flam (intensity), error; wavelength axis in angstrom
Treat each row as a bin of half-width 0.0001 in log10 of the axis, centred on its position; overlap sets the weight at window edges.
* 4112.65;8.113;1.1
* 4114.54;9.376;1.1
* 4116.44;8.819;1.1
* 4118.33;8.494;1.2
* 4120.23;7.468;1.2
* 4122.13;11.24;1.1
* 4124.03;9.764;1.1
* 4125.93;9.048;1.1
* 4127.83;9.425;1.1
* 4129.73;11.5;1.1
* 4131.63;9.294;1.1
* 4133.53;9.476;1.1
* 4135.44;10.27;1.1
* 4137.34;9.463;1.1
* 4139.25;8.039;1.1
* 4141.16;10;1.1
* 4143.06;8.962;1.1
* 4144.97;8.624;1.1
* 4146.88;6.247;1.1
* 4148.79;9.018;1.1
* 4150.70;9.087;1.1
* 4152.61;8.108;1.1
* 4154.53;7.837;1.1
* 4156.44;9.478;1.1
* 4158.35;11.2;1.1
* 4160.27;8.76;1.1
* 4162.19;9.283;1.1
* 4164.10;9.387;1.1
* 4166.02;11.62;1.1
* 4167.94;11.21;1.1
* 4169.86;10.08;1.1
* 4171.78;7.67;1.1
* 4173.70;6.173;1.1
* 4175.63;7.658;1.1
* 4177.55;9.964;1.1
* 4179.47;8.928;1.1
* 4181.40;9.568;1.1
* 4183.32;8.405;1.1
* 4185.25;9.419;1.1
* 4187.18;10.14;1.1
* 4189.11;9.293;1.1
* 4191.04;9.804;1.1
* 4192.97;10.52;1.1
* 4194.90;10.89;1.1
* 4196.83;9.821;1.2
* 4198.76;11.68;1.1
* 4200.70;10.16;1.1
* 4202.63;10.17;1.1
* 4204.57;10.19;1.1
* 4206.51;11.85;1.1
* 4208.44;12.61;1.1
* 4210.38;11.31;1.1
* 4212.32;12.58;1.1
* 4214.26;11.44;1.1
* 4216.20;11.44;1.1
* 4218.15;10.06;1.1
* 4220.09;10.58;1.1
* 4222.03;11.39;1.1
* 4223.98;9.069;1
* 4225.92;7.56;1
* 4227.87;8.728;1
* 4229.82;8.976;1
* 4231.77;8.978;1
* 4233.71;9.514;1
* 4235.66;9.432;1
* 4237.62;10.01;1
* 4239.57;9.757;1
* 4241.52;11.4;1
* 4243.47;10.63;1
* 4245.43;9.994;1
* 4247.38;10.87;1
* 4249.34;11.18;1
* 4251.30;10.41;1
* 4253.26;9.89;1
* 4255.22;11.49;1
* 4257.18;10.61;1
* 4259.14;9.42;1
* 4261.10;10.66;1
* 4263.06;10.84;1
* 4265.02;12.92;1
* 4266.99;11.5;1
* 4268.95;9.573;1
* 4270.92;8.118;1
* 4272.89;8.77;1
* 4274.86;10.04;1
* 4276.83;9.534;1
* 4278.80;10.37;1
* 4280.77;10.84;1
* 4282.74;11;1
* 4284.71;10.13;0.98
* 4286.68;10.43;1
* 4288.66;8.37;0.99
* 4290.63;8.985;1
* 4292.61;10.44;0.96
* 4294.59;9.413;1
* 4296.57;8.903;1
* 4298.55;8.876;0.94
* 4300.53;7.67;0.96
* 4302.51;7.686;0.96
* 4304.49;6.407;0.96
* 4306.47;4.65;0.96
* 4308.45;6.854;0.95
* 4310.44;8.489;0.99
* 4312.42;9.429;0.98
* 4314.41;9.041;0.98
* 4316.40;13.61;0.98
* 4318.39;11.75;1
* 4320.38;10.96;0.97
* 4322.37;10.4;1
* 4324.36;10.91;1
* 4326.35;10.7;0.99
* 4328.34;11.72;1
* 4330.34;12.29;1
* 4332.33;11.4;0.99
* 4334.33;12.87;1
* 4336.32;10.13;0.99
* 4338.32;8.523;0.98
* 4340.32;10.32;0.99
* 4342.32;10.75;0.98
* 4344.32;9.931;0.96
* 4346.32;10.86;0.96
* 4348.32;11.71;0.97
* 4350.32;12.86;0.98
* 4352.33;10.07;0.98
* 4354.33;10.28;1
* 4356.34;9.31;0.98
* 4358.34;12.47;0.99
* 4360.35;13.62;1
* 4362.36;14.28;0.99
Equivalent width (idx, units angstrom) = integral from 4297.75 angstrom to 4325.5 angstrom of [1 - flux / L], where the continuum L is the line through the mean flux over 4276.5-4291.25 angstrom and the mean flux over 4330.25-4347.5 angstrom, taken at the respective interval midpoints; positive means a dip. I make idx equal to 3.5 angstrom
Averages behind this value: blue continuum 10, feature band 9.07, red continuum 10.7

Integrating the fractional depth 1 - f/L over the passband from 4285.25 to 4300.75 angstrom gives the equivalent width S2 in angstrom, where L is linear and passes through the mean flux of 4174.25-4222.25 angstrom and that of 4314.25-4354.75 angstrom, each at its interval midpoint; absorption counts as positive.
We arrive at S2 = 2.3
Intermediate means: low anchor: 10.3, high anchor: 11.1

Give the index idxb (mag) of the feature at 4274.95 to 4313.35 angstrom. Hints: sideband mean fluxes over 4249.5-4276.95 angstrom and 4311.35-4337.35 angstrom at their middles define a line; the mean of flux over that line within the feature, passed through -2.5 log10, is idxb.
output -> 0.20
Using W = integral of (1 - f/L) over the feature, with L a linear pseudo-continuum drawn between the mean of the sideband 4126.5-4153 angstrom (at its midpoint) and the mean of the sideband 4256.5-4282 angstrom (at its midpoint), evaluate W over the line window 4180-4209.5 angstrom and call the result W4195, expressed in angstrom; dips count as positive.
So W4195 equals -2.1 angstrom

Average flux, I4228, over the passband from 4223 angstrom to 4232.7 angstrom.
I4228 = 8.66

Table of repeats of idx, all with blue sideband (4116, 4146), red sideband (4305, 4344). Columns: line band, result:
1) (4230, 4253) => -0.7 angstrom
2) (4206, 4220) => -2.6 angstrom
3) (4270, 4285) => 0.2 angstrom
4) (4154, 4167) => -0.3 angstrom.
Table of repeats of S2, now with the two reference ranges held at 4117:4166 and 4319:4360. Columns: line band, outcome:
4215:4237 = 0.7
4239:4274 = -0.7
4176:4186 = 0.4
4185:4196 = -0.4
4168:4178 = 1.1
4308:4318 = 0.9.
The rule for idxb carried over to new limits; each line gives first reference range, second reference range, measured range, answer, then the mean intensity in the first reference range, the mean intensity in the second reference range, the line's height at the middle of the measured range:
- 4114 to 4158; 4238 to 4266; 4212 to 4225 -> -0.06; 9.11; 10.7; 10.2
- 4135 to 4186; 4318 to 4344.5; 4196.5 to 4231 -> -0.10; 9.04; 10.9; 9.63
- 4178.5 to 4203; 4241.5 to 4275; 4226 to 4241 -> 0.11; 9.9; 10.4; 10.2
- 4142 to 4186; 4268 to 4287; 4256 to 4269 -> -0.12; 8.99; 9.86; 9.75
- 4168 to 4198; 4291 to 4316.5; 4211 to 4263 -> -0.15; 9.3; 8.41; 8.9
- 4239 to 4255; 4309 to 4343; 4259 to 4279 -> 0.05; 10.6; 10.7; 10.6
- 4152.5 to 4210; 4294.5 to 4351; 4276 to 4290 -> -0.02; 9.77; 9.97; 9.91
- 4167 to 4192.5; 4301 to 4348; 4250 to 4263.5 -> -0.10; 9.13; 9.99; 9.59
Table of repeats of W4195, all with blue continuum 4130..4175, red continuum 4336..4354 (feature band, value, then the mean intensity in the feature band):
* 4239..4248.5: -0.7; 10.6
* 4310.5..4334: -1.5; 11.1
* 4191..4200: -1.1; 10.6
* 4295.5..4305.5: 2.3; 7.91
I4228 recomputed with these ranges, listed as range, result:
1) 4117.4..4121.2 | 7.98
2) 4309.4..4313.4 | 8.94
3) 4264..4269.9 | 11.3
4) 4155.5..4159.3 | 10.4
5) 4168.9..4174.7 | 7.96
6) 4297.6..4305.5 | 7.65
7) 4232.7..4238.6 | 9.65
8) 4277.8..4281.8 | 10.6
